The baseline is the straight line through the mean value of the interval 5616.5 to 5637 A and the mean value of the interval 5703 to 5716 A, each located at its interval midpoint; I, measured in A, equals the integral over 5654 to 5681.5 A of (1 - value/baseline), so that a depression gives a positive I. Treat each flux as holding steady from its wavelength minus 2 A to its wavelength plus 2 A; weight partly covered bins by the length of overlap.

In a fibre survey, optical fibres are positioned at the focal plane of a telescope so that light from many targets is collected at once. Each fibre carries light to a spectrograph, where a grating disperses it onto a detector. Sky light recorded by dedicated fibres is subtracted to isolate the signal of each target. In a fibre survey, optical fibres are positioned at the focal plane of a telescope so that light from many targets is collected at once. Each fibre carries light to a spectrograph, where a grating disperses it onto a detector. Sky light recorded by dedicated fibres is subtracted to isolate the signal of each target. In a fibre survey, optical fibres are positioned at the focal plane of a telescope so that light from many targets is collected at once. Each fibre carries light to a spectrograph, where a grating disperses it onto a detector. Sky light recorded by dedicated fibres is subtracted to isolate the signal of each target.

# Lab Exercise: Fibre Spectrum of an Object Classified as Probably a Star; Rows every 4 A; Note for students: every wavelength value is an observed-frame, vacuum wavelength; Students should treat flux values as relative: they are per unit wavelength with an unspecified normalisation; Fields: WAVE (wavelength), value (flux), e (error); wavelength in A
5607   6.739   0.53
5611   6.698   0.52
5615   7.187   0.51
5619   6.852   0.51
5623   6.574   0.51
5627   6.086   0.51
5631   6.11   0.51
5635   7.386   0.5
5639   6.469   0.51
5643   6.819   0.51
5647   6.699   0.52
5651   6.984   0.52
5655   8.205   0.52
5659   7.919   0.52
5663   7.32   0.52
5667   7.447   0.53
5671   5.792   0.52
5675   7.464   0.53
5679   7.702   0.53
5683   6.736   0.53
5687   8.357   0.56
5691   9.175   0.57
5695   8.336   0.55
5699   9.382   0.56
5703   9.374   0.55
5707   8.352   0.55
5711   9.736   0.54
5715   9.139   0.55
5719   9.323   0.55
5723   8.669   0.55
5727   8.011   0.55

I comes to 1.66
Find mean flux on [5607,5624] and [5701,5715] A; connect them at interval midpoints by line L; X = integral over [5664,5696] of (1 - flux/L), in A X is 3.28 A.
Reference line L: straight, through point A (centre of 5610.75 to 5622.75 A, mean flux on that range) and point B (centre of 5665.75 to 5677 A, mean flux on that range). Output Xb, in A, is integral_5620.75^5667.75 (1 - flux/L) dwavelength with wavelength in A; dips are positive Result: -0.8 A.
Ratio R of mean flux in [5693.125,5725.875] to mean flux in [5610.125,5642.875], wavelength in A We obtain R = 1.3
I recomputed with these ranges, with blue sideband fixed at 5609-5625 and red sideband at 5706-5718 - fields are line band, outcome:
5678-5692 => 0.9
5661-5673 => 1.8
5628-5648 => 1.8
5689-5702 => -0.4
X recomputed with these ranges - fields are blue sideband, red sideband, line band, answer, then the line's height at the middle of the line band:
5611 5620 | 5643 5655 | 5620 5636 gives 1.1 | 7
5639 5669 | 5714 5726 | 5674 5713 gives -0.9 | 8.28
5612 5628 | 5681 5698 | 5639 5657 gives 0.6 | 7.32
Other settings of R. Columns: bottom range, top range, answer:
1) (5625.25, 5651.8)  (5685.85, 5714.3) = 1.35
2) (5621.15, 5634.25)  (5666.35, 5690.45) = 1.16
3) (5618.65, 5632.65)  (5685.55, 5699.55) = 1.38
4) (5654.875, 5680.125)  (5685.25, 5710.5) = 1.21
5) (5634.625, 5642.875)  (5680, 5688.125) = 1.10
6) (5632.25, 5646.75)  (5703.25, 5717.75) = 1.34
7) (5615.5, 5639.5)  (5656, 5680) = 1.10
